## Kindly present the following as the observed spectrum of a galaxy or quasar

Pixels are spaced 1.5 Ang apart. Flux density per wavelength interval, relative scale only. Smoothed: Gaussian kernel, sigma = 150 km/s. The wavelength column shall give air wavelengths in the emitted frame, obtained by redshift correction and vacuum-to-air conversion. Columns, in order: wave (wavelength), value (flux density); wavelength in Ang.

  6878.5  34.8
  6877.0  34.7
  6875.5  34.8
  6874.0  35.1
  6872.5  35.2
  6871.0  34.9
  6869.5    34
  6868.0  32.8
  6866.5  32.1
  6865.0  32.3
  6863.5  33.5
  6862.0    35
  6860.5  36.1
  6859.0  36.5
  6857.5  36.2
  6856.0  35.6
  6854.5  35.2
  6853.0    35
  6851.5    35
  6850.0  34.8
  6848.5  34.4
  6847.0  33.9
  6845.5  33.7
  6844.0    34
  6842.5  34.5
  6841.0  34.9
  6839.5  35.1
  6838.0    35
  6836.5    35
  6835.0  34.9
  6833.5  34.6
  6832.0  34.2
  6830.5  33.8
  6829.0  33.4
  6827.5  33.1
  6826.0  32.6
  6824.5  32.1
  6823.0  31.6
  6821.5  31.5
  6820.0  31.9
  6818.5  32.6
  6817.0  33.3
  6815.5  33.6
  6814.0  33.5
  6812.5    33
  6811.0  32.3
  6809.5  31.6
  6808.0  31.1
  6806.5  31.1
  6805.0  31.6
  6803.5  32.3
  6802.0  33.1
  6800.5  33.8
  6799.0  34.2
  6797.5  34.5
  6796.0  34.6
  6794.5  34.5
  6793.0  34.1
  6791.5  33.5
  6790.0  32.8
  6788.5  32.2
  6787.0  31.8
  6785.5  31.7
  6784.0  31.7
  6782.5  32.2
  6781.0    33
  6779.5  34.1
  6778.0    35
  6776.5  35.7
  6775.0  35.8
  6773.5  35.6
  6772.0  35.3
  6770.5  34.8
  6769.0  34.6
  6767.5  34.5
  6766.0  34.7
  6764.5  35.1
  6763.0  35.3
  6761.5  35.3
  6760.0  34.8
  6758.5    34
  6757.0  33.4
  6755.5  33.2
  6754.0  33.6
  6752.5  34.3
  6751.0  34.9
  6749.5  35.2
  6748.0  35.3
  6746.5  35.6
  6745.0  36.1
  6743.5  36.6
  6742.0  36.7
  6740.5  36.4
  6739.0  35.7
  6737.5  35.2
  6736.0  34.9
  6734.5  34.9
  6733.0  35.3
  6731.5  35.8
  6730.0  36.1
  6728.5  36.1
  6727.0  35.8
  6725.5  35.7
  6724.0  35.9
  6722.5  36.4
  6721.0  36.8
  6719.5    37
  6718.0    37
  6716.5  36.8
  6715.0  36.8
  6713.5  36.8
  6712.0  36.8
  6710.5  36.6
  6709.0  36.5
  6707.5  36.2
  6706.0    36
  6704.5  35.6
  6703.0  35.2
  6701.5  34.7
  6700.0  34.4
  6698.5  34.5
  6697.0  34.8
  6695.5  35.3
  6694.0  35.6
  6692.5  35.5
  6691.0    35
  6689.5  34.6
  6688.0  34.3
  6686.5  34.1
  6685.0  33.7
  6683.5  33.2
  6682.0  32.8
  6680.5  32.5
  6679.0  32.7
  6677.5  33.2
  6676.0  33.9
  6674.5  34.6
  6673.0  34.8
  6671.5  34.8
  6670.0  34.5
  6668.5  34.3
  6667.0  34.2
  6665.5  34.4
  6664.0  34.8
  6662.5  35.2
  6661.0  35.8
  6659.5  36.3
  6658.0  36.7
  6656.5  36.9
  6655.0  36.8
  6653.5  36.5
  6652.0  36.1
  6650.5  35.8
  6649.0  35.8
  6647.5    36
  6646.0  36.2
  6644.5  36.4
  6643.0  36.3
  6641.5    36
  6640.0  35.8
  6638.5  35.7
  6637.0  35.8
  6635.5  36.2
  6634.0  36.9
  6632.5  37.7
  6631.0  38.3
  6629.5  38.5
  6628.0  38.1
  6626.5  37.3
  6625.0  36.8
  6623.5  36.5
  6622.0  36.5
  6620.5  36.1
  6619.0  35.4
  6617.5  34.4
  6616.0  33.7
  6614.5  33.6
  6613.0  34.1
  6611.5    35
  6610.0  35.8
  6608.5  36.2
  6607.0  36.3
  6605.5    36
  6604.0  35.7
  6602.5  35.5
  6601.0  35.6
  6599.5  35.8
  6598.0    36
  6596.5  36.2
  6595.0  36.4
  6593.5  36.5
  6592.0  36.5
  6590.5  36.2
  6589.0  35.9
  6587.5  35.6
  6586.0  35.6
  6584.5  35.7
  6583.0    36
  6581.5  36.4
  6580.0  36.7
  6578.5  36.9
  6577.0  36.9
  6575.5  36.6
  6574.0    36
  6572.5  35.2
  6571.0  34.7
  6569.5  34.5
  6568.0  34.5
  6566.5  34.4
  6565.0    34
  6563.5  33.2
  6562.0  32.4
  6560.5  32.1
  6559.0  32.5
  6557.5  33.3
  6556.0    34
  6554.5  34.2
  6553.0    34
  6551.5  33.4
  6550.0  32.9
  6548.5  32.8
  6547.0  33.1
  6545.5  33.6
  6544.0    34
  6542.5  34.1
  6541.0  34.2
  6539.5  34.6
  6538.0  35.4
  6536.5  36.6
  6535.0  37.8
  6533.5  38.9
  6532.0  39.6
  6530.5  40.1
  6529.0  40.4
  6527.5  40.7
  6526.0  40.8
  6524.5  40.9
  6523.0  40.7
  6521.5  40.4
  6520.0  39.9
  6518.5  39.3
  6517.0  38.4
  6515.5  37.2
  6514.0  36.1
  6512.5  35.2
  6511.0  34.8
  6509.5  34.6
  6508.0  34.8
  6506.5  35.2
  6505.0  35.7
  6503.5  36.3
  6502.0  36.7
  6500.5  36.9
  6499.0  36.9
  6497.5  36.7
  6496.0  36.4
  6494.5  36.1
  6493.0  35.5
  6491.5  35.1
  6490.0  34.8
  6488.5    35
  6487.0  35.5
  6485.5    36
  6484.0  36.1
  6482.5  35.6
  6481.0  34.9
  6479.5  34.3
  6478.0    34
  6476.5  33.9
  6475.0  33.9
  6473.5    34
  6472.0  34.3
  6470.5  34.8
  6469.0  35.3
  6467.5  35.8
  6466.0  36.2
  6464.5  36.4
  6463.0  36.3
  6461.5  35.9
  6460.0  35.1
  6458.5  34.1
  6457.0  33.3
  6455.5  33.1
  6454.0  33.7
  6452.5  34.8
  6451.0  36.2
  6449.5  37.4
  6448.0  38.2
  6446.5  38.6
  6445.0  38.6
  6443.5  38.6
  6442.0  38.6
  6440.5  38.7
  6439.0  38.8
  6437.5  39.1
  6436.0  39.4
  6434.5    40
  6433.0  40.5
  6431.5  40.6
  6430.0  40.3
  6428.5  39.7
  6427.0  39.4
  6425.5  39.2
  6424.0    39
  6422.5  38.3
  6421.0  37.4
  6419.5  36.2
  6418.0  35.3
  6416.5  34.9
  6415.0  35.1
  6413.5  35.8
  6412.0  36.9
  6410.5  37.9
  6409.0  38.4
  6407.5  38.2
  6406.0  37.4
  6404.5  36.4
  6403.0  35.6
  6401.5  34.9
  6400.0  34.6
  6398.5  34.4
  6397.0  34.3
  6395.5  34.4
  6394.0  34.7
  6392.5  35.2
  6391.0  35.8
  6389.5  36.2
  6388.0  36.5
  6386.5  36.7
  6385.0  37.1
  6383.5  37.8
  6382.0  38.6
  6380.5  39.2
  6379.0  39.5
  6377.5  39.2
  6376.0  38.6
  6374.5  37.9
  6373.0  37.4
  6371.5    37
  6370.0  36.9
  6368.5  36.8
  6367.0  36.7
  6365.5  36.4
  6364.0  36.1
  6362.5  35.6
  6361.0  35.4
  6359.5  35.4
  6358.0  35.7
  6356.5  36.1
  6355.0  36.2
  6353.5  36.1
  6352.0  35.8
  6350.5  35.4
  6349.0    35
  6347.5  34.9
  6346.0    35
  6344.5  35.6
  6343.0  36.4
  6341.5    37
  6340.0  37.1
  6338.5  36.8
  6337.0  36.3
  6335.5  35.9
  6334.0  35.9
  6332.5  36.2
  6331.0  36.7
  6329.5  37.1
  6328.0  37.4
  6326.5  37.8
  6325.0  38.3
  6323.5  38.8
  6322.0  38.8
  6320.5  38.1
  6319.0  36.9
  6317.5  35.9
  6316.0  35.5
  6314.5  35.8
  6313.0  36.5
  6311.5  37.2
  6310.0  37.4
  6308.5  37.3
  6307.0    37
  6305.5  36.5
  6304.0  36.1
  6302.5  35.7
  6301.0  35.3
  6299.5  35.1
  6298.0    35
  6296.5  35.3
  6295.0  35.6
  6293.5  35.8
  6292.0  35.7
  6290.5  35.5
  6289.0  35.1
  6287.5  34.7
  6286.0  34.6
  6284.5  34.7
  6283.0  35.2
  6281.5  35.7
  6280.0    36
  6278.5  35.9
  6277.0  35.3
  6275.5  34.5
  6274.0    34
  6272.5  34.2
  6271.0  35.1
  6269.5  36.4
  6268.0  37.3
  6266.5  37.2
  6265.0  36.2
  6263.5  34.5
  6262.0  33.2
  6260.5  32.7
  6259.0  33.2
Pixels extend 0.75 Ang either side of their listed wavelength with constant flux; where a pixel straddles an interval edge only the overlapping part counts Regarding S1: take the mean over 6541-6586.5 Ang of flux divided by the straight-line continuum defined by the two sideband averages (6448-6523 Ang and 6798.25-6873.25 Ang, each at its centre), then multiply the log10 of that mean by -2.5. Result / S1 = 0.03 mag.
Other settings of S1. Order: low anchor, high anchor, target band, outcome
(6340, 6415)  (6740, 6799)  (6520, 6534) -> -0.132 mag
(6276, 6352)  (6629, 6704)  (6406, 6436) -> -0.064 mag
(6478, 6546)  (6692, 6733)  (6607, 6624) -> 0.033 mag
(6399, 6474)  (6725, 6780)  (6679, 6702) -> 0.039 mag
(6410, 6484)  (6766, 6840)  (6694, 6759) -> -0.046 mag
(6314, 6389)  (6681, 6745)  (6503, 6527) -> -0.039 mag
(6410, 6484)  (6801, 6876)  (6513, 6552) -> -0.033 mag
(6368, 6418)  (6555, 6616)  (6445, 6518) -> 0.013 mag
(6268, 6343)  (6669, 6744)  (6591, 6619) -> 0.000 mag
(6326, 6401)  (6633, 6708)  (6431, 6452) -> -0.077 mag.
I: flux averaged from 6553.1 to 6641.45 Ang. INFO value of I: 35.6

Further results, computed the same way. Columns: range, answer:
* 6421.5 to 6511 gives 36.5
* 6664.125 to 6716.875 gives 34.8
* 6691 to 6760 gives 35.6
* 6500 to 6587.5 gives 36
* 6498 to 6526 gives 37.3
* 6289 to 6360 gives 36.3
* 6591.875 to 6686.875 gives 35.6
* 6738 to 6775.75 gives 35.1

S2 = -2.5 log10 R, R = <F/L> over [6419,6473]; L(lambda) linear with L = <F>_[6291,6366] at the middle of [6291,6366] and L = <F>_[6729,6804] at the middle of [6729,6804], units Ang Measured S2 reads -0.04 mag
